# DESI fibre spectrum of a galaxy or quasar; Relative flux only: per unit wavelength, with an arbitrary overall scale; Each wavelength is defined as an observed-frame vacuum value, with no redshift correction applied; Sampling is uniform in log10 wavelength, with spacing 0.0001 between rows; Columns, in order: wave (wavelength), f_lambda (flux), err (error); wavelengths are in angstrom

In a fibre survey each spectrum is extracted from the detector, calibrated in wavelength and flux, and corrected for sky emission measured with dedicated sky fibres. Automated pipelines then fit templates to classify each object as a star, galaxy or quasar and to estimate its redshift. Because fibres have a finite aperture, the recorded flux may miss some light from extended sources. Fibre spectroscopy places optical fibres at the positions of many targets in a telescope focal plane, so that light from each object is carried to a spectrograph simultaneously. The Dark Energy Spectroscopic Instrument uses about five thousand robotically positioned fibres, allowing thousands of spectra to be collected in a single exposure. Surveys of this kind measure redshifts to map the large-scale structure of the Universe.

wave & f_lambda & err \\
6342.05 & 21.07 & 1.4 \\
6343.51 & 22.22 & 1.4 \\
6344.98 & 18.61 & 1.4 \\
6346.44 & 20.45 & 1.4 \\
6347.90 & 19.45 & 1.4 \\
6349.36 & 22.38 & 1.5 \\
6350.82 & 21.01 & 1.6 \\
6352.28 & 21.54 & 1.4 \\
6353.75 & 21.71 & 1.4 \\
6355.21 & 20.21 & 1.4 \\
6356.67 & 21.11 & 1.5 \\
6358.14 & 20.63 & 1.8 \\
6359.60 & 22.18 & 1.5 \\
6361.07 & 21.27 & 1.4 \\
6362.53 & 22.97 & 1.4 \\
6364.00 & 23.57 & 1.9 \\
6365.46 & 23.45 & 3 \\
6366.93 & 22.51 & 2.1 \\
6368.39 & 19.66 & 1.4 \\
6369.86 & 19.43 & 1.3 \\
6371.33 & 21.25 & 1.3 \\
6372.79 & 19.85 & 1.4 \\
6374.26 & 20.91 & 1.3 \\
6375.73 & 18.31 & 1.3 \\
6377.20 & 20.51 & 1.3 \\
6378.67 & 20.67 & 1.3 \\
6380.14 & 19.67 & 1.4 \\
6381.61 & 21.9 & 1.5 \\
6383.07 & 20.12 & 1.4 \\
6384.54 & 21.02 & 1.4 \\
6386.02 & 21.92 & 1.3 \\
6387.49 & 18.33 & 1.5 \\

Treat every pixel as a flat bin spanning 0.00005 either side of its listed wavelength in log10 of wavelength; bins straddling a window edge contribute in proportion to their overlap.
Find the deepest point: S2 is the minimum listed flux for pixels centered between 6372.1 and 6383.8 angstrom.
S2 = 18.31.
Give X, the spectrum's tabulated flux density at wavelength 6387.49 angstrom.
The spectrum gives 18.33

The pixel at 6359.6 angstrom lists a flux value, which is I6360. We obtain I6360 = 22.18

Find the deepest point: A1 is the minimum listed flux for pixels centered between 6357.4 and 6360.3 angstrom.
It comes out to 20.63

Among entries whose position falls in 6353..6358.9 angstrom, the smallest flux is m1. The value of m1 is 20.21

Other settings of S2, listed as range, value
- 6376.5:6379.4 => 20.51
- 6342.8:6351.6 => 18.61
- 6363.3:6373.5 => 19.43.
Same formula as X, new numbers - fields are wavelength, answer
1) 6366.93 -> 22.51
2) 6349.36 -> 22.38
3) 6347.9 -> 19.45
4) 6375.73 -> 18.31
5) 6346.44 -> 20.45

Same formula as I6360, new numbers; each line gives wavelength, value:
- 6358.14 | 20.63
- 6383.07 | 20.12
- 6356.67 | 21.11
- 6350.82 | 21.01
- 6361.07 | 21.27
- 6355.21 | 20.21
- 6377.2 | 20.51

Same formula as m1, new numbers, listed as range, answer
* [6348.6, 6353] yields 21.01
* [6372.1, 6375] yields 19.85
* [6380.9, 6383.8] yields 20.12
